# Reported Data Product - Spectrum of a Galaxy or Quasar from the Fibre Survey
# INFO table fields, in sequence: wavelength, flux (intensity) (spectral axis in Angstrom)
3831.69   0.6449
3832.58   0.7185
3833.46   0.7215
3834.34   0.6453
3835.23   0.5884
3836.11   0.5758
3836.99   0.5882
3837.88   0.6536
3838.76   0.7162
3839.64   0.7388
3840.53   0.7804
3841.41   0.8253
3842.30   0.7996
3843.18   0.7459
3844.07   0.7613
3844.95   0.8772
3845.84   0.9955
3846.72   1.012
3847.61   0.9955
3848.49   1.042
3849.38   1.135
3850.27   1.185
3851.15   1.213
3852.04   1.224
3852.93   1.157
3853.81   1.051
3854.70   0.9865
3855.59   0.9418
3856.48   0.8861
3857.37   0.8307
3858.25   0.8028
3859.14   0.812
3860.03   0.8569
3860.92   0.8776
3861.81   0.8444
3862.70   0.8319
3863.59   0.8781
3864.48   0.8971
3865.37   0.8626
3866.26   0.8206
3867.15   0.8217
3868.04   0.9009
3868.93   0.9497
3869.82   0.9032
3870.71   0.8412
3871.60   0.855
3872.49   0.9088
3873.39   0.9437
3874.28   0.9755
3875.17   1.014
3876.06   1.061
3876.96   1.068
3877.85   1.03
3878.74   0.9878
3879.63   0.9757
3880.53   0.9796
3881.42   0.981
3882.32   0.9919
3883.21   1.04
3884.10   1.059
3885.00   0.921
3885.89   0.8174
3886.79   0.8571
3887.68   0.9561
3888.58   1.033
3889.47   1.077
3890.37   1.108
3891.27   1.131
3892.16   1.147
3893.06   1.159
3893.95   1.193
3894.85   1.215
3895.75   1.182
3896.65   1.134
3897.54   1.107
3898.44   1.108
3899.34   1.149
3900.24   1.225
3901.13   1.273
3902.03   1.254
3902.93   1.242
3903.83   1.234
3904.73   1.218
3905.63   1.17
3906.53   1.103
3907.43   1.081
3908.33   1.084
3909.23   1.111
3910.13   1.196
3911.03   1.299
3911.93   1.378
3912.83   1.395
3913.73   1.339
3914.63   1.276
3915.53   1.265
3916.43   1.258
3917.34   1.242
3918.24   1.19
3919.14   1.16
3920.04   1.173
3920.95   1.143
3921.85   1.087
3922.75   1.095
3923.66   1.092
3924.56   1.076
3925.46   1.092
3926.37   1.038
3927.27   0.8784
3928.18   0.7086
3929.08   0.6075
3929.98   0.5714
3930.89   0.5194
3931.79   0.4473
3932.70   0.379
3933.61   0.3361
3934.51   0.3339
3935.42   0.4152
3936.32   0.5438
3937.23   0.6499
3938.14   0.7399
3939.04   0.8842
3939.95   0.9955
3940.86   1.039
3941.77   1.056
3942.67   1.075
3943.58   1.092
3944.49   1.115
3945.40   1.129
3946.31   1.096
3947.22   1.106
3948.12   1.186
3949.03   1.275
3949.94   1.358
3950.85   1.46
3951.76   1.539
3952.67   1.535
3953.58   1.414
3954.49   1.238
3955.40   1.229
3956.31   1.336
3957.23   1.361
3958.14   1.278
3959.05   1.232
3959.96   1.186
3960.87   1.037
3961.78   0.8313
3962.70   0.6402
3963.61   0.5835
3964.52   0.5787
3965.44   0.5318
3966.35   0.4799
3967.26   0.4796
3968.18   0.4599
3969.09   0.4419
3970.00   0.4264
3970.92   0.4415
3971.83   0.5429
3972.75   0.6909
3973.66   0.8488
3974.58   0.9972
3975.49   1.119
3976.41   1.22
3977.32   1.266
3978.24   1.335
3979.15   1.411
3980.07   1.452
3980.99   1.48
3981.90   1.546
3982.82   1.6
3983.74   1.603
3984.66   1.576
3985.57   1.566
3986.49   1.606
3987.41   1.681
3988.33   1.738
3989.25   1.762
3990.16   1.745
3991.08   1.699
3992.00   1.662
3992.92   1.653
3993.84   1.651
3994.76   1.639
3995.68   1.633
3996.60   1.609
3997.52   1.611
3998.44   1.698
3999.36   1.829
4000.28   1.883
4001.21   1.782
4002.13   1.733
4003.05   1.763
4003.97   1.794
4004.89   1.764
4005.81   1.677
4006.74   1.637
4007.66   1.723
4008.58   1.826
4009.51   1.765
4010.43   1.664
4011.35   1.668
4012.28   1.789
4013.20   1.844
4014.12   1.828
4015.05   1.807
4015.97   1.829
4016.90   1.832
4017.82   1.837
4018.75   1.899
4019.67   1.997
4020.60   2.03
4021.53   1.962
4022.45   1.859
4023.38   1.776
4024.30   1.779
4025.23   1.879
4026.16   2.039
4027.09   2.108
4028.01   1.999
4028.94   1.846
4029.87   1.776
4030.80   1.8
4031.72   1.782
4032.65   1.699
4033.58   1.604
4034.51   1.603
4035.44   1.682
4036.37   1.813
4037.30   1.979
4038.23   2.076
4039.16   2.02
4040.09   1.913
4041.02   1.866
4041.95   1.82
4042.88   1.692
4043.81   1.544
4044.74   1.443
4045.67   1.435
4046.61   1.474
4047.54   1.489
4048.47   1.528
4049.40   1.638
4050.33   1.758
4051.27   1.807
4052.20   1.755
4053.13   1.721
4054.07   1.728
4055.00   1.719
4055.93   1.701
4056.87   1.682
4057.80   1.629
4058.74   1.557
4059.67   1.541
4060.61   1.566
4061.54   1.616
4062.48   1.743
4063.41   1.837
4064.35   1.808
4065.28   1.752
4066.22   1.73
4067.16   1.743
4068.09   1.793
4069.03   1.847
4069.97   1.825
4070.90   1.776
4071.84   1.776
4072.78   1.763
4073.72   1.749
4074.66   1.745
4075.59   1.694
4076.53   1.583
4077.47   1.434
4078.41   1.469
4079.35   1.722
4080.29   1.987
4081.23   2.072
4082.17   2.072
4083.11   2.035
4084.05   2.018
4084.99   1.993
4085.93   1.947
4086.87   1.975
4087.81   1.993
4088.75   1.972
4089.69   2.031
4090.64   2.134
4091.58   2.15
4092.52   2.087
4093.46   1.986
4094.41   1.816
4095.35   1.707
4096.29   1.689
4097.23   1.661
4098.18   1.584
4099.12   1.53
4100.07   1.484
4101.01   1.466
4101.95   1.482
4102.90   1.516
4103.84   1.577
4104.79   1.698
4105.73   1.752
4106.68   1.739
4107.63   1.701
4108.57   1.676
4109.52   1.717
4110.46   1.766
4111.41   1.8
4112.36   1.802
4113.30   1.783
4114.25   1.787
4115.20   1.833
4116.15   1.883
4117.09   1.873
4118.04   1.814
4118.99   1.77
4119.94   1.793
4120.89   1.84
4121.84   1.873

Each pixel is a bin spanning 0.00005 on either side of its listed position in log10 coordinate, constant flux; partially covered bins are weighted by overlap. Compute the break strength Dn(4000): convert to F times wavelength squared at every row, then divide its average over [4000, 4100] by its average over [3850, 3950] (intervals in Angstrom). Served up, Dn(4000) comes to 1.9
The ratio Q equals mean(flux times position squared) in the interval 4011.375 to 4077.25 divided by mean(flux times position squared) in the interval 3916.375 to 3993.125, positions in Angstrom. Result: 1.73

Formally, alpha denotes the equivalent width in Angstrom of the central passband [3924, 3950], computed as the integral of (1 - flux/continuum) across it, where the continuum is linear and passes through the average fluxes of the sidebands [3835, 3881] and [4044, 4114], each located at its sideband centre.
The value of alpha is 7.8 Angstrom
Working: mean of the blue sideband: 0.906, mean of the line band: 0.847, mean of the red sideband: 1.74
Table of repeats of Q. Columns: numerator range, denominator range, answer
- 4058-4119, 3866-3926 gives 1.79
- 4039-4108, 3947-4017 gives 1.33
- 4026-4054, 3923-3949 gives 2.20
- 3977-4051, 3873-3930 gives 1.67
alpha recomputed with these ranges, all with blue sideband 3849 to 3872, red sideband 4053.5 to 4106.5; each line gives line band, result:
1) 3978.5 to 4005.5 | -4.2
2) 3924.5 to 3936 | 5.4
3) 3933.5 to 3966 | 6.6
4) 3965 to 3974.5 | 5.6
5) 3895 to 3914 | -1.7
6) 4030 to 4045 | -1.6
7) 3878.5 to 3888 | 0.6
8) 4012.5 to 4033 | -4.3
